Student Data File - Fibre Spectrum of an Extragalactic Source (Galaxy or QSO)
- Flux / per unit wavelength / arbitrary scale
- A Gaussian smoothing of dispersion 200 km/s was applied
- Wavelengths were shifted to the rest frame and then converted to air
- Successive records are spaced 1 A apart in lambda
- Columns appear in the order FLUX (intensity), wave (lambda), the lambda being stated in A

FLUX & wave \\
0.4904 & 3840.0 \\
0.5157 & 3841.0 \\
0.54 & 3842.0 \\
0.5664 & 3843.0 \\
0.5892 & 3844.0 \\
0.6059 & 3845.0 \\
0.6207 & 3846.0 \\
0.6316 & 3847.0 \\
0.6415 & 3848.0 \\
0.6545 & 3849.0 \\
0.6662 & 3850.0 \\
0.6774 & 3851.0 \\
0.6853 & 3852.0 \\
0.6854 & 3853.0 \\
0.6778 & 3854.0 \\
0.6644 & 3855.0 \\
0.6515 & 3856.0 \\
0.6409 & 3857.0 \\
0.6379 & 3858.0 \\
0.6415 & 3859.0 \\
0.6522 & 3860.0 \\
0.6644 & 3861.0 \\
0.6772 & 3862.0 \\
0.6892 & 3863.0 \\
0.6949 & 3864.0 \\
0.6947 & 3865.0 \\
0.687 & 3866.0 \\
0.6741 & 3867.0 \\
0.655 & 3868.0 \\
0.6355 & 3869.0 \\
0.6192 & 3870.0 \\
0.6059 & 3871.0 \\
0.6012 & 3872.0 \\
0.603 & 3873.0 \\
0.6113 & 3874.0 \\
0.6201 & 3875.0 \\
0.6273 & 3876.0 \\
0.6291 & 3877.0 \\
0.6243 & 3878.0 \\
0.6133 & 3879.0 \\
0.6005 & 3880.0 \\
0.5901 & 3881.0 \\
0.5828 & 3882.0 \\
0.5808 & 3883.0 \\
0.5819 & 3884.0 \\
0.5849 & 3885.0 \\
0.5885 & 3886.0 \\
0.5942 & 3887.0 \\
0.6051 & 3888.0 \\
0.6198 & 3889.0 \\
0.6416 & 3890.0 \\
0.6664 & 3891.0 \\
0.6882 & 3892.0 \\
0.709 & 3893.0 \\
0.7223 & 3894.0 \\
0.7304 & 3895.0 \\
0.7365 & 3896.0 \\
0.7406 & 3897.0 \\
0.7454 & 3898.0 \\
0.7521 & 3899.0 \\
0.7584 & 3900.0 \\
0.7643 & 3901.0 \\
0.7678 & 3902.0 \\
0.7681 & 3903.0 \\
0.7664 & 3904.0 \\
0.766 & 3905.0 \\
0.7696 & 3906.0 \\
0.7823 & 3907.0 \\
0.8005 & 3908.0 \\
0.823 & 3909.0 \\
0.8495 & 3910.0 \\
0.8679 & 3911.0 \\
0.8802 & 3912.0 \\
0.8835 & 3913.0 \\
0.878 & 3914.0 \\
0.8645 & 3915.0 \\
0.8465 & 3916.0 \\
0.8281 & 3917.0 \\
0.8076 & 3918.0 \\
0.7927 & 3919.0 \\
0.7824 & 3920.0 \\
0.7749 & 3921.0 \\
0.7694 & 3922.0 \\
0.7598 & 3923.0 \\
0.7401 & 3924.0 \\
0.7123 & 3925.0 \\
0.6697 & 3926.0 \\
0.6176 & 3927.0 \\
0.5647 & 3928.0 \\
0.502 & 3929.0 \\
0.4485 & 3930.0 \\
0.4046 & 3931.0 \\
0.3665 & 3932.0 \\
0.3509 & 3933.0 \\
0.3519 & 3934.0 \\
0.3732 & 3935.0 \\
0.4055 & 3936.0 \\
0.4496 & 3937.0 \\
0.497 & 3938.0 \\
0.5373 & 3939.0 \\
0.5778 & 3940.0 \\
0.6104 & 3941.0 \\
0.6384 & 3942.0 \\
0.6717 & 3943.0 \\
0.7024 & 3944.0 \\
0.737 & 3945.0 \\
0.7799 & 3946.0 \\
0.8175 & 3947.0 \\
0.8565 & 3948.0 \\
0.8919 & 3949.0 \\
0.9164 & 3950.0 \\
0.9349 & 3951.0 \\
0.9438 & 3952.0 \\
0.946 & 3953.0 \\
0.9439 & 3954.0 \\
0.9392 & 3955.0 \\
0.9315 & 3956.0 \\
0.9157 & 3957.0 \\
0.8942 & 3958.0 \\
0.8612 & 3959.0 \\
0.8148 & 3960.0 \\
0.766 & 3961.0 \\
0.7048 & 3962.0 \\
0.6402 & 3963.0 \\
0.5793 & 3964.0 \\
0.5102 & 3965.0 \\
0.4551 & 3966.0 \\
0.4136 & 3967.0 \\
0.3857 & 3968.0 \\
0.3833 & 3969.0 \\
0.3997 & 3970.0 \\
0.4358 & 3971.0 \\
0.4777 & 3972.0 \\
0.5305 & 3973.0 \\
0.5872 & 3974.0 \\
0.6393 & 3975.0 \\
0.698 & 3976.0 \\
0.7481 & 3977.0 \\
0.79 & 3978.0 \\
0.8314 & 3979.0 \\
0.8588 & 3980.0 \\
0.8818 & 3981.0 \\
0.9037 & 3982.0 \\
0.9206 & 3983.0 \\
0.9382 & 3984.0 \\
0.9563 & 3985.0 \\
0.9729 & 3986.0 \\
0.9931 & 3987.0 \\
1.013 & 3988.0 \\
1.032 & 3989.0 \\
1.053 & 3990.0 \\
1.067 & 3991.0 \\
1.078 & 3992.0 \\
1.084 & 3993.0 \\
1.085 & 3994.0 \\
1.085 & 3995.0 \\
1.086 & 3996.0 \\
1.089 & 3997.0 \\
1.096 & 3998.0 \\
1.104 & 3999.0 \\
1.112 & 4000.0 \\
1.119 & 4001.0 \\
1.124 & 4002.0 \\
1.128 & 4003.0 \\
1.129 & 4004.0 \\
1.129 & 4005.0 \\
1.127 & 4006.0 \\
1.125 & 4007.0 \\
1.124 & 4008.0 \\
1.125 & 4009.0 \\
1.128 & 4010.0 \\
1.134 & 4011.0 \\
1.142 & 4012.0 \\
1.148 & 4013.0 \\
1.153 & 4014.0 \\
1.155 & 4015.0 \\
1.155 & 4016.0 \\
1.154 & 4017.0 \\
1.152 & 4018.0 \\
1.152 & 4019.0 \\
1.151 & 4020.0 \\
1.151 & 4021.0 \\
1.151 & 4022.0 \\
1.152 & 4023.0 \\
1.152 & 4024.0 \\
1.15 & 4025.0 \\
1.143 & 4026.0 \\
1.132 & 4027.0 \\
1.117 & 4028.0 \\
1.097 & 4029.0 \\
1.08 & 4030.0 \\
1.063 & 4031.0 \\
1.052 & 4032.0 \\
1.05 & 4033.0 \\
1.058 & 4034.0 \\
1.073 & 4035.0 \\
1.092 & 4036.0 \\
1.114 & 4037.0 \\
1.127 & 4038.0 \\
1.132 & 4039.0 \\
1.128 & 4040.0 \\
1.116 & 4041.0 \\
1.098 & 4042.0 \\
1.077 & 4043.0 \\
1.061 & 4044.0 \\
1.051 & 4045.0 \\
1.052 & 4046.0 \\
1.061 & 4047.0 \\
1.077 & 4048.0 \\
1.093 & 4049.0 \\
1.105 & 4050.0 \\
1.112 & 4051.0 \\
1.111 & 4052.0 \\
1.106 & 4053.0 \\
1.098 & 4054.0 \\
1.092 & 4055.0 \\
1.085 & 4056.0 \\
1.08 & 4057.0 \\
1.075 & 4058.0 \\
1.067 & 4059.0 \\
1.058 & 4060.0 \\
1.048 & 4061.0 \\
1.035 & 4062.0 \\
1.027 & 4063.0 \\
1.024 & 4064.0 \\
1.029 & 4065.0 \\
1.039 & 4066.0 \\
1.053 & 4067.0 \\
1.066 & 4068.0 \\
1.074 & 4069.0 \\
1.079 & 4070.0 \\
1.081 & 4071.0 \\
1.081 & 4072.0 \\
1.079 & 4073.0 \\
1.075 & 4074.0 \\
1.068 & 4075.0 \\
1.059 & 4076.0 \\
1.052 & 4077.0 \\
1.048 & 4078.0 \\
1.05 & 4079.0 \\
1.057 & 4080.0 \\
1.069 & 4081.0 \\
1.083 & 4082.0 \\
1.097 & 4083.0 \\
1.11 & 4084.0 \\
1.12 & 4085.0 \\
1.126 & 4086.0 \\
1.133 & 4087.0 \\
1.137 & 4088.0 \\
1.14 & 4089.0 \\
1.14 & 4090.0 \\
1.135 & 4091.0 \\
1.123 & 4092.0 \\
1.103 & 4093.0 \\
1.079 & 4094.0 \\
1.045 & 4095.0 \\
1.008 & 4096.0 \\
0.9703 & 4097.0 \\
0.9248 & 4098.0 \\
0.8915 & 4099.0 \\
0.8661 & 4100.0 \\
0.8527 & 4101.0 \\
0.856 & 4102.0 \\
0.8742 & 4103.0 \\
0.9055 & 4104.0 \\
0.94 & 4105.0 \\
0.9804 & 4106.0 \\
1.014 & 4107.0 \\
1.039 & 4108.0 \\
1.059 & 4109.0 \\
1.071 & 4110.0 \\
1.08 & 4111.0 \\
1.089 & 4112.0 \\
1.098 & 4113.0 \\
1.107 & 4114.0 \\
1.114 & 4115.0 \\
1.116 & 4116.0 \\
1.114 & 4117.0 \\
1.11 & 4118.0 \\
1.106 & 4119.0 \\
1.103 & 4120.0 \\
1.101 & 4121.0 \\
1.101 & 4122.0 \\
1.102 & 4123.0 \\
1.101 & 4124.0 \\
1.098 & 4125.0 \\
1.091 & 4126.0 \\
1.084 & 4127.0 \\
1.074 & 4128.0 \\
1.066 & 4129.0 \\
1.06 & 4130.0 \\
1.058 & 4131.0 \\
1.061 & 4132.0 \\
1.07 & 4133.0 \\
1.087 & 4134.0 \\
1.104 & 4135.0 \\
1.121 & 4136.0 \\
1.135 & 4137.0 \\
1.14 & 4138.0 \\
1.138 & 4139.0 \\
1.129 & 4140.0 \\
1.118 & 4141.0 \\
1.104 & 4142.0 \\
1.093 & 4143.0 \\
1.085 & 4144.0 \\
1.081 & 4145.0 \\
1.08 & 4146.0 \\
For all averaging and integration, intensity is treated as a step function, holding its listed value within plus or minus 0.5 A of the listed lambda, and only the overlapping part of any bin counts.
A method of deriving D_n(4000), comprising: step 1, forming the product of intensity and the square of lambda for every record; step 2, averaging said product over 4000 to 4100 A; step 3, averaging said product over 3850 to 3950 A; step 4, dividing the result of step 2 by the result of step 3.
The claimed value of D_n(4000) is 1.7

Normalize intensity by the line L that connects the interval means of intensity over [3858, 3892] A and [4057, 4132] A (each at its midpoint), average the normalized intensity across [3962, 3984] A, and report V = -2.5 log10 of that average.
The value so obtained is 0.29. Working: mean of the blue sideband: 0.63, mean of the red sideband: 1.06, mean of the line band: 0.631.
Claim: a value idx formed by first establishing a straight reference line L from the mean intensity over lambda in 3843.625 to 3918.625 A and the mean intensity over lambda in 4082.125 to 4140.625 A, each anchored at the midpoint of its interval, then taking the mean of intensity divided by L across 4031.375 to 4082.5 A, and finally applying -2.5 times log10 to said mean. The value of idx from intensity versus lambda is -0.11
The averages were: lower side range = 0.691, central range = 1.07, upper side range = 1.06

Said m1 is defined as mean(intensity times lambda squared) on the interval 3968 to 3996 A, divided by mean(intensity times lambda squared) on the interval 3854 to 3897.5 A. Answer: 1.36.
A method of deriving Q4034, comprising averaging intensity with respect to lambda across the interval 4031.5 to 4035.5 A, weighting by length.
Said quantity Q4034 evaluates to 1.06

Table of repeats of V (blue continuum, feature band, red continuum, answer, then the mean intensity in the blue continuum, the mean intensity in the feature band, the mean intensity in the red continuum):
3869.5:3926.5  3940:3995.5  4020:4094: 0.115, 0.714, 0.792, 1.09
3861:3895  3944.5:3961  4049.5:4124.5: -0.120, 0.636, 0.879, 1.06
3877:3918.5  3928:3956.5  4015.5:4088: 0.257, 0.725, 0.66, 1.09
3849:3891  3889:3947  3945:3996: 0.041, 0.637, 0.688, 0.808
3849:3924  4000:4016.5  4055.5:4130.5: -0.237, 0.702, 1.13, 1.06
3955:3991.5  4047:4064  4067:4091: -0.067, 0.752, 1.08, 1.09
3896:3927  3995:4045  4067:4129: -0.183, 0.787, 1.12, 1.06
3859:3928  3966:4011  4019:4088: 0.039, 0.705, 0.906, 1.09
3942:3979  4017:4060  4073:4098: -0.172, 0.713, 1.1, 1.08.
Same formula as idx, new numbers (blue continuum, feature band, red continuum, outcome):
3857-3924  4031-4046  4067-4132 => -0.139 mag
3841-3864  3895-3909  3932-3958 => -0.132 mag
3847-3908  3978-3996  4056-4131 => -0.138 mag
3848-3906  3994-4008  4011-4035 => -0.055 mag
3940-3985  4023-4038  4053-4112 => -0.206 mag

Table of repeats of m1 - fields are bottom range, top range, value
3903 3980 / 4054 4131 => 1.65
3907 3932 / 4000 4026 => 1.62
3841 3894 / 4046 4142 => 1.88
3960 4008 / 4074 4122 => 1.29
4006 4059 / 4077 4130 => 0.98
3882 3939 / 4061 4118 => 1.69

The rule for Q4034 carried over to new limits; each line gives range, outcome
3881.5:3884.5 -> 0.582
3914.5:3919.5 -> 0.828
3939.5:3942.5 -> 0.609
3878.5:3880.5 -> 0.607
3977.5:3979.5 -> 0.811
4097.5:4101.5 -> 0.884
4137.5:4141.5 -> 1.13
